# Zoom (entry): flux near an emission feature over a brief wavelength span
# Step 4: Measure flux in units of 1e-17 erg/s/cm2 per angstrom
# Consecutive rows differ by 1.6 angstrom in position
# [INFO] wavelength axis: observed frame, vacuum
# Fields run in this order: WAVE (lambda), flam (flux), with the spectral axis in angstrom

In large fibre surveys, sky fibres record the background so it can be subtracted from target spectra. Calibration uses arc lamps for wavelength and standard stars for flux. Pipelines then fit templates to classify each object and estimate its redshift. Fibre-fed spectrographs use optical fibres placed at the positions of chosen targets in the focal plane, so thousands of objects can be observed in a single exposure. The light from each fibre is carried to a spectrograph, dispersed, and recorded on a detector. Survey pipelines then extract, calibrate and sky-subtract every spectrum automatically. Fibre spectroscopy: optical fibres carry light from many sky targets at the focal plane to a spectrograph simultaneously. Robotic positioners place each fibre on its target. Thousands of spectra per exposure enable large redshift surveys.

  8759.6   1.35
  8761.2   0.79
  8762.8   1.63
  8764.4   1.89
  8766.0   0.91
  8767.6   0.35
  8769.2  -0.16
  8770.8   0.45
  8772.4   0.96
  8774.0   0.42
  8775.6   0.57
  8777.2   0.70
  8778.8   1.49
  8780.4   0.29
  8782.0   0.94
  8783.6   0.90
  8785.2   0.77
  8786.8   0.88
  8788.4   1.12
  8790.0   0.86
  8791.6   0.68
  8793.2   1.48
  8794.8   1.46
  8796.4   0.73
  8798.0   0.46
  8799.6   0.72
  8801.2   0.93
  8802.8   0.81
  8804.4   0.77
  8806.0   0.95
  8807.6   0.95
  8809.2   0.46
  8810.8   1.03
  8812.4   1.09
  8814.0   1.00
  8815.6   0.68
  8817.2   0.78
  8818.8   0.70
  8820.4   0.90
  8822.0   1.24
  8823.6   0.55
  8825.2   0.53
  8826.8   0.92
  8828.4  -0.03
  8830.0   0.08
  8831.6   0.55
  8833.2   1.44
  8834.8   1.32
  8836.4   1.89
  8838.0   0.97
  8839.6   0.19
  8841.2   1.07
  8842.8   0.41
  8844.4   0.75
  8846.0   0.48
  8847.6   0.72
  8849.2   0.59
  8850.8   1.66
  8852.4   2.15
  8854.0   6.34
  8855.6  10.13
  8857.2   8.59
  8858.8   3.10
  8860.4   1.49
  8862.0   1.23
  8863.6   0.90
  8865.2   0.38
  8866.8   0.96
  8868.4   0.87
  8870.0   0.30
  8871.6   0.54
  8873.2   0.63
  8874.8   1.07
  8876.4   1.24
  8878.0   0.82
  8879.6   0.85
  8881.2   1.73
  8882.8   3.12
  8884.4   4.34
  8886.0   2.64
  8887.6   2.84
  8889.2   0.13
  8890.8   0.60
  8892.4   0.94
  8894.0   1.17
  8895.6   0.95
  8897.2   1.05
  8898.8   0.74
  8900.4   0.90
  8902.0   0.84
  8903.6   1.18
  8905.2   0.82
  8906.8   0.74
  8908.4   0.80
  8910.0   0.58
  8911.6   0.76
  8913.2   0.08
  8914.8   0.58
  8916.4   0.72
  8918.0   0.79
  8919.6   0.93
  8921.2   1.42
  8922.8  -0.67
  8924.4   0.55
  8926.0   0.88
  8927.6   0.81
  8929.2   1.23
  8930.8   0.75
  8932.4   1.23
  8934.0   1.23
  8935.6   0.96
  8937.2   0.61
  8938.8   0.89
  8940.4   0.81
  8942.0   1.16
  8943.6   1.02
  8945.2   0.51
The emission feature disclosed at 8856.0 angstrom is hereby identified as H-alpha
